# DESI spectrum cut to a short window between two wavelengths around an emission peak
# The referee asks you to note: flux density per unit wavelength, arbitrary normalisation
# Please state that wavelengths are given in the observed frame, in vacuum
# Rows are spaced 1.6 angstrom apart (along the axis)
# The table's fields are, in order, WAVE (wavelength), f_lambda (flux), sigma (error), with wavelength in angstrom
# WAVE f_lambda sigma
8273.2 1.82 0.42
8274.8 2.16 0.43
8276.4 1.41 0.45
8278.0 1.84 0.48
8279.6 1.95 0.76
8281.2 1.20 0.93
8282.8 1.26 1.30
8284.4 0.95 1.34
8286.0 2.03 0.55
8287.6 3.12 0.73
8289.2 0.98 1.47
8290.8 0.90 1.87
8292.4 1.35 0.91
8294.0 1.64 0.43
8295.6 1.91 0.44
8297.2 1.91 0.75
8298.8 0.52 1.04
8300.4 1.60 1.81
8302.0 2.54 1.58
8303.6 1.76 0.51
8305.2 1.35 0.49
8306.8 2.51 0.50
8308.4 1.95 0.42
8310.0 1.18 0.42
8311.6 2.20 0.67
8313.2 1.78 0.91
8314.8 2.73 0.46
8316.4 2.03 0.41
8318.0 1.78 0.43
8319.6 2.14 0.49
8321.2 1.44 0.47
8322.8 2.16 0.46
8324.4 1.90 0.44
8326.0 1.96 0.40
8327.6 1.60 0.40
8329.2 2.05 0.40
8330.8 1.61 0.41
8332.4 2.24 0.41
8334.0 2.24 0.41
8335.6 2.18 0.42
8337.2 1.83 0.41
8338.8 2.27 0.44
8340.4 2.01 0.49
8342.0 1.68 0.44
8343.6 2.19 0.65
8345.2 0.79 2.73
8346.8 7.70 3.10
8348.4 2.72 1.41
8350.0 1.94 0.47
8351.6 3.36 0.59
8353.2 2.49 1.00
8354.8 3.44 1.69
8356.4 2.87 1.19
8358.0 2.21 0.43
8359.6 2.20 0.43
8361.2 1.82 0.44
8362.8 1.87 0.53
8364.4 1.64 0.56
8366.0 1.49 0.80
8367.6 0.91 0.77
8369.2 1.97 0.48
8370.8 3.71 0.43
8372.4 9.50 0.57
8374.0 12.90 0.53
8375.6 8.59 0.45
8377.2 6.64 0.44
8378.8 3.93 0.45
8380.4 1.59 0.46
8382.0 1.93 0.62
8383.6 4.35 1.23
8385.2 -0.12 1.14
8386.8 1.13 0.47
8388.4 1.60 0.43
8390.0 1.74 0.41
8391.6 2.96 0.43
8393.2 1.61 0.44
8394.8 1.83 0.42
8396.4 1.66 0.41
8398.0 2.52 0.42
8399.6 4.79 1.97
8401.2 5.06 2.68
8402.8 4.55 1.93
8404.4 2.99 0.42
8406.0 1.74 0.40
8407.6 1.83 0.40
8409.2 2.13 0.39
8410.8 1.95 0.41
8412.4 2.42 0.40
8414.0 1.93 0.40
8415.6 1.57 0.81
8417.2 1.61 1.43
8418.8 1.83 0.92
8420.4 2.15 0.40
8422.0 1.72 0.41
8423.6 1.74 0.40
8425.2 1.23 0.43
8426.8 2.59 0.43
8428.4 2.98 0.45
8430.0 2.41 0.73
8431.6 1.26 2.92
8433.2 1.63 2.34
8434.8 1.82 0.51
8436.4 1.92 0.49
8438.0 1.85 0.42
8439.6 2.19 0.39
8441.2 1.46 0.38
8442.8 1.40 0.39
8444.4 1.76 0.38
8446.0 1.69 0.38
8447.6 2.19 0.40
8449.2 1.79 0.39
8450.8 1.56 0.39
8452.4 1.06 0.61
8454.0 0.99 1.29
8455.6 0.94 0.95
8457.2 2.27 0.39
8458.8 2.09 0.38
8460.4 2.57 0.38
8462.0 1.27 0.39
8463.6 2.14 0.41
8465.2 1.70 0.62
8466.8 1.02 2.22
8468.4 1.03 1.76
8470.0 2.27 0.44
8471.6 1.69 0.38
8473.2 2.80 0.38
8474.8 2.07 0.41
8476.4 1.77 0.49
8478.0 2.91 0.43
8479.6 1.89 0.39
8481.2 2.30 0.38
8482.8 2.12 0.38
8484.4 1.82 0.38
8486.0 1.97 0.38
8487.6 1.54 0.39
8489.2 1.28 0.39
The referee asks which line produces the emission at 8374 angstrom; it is H-alpha 6563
